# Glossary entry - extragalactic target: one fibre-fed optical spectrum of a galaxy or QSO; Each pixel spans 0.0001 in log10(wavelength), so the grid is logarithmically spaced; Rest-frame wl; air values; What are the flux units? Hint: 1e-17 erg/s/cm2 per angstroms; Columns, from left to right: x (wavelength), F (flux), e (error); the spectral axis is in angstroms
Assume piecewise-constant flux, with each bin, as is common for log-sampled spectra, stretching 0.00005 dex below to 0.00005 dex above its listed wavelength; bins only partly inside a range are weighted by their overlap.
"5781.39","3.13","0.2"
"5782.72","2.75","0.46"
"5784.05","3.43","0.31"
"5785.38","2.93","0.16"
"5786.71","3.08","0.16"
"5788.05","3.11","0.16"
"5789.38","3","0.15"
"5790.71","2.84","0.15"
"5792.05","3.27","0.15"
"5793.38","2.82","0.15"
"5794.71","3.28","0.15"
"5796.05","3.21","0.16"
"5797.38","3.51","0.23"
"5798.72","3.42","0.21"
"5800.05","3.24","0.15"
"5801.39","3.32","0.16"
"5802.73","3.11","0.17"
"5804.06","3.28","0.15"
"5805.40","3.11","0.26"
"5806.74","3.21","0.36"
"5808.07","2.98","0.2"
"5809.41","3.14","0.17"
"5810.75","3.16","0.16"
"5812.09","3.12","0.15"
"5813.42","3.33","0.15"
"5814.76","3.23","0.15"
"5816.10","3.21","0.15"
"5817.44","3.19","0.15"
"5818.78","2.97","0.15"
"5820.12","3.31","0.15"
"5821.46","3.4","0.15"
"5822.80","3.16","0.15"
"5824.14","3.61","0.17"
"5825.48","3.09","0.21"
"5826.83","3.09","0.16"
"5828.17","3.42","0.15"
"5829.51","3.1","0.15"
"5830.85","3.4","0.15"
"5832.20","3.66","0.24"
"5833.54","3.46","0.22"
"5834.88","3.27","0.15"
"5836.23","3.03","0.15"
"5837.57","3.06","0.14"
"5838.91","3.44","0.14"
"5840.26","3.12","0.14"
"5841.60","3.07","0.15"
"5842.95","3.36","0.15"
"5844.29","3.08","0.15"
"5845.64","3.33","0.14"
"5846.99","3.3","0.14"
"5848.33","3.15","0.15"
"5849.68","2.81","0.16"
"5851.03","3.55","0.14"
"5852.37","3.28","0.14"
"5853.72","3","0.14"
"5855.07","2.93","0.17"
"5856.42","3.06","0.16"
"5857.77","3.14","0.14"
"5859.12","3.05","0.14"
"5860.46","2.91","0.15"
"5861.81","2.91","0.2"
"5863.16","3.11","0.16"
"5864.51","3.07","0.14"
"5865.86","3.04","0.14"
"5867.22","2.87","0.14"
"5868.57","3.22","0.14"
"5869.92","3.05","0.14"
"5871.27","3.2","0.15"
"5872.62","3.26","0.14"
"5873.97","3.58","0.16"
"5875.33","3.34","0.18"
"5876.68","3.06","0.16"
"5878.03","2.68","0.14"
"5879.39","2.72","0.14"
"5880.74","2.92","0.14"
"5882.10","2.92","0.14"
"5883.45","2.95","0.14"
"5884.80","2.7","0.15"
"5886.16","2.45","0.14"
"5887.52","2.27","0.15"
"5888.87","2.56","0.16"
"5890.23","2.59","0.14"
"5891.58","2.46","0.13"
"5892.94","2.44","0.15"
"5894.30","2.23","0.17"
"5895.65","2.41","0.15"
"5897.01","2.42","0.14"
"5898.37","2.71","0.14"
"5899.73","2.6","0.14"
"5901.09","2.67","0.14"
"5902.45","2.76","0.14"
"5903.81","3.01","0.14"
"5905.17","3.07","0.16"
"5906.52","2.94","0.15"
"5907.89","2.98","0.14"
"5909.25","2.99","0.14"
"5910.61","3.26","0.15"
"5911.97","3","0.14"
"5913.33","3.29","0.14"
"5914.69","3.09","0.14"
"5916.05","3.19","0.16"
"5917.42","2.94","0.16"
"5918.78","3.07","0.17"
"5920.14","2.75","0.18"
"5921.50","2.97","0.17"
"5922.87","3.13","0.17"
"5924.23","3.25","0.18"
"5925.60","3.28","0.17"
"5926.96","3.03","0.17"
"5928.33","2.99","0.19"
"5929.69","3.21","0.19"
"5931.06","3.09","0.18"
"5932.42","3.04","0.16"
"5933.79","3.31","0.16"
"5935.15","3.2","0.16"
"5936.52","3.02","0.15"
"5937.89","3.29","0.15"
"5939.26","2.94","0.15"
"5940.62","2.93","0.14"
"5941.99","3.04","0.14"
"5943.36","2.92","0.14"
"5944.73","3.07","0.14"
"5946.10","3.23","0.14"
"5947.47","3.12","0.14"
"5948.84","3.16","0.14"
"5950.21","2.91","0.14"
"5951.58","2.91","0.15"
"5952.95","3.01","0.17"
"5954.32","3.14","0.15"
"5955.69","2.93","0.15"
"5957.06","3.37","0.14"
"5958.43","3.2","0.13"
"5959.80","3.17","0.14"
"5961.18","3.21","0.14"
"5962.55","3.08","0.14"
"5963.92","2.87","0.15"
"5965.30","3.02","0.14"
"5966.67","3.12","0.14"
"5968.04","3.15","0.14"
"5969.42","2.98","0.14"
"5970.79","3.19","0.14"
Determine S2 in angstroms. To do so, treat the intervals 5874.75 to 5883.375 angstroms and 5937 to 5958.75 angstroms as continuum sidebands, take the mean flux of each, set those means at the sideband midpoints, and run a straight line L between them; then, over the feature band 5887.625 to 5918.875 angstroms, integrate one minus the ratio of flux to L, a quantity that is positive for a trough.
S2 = 2.0 angstroms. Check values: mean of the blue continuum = 2.94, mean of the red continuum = 3.07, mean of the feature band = 2.8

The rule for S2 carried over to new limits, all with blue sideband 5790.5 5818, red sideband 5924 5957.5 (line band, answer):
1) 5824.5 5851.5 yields -0.61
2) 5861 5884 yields 0.66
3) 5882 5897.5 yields 3.02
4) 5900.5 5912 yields 0.56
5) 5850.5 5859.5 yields 0.05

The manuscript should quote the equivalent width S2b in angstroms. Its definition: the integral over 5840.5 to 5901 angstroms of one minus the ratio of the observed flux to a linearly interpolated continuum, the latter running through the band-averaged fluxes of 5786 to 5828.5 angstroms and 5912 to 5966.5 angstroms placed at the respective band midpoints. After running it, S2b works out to 4.2 angstroms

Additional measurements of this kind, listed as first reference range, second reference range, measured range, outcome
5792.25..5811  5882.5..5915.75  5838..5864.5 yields -1.4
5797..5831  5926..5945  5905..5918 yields 0.1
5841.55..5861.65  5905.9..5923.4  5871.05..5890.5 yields 1.3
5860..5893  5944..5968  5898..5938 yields -0.5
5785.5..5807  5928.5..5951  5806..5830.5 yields -0.4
